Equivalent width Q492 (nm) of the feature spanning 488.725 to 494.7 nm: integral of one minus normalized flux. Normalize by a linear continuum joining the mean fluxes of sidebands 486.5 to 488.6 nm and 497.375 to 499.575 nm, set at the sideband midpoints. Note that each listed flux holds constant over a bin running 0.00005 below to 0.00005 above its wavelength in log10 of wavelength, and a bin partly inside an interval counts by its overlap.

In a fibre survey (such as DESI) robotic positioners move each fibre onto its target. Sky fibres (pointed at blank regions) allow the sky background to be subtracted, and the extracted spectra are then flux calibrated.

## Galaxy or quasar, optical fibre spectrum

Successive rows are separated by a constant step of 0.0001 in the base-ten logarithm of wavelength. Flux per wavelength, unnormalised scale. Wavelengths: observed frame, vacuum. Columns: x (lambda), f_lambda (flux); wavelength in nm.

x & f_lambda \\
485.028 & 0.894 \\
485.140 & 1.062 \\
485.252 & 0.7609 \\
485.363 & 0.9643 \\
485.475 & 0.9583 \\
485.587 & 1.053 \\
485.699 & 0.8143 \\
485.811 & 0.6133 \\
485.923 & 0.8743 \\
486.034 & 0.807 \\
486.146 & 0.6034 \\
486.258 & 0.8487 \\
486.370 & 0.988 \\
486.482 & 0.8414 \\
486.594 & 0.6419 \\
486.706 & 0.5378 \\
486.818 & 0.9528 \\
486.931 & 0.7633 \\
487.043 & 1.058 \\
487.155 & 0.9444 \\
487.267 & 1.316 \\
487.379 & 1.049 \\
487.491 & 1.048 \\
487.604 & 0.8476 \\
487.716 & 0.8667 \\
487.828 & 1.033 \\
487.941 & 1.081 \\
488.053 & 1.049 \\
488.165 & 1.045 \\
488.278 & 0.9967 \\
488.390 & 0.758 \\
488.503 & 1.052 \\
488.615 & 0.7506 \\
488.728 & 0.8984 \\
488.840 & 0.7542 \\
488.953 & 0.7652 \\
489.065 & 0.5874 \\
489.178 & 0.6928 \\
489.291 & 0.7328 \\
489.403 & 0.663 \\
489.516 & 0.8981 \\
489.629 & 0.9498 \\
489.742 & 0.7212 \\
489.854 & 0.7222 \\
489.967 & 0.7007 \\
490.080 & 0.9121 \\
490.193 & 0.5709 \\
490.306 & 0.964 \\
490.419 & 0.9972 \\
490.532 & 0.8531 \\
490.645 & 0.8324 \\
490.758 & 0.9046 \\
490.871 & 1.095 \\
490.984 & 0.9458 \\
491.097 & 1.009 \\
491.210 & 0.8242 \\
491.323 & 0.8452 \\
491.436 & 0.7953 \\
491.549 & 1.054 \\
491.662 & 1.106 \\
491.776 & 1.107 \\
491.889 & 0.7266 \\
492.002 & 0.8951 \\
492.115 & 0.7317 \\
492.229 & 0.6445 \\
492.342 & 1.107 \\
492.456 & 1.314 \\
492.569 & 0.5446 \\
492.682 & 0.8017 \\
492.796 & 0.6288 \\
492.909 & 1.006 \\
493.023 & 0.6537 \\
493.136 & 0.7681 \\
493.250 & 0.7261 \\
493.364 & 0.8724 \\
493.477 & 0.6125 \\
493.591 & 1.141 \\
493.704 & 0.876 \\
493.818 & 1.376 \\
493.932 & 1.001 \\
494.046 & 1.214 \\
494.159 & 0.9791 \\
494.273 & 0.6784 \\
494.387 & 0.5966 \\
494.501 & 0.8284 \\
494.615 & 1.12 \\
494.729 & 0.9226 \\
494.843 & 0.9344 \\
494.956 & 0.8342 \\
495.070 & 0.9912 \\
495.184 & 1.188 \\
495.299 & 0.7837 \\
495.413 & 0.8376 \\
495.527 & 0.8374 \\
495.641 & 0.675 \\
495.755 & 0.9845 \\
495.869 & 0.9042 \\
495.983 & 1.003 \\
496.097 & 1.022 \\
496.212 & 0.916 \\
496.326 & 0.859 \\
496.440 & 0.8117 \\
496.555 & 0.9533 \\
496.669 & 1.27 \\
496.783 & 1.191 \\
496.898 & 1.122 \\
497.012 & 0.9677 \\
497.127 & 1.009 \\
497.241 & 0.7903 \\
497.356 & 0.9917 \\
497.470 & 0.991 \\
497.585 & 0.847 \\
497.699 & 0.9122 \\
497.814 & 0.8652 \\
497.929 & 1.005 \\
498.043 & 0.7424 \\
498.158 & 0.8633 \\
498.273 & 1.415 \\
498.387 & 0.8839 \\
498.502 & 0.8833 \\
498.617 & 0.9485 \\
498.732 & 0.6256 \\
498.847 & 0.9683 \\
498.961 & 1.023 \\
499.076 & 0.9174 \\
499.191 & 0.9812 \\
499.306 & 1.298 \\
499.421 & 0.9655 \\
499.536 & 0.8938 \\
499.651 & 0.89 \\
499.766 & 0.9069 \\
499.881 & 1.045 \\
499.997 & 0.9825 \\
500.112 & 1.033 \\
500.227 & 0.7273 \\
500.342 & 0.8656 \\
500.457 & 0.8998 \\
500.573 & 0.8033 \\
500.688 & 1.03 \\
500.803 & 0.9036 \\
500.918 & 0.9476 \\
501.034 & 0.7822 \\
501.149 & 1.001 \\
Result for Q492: 0.515 nm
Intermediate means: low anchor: 0.941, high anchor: 0.95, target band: 0.863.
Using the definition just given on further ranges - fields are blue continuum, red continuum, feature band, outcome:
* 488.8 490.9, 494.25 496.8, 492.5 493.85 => 0.07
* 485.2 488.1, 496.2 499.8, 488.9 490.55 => 0.24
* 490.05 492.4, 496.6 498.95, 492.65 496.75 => 0.12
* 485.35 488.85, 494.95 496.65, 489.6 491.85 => 0.04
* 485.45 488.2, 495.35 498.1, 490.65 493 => 0.06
